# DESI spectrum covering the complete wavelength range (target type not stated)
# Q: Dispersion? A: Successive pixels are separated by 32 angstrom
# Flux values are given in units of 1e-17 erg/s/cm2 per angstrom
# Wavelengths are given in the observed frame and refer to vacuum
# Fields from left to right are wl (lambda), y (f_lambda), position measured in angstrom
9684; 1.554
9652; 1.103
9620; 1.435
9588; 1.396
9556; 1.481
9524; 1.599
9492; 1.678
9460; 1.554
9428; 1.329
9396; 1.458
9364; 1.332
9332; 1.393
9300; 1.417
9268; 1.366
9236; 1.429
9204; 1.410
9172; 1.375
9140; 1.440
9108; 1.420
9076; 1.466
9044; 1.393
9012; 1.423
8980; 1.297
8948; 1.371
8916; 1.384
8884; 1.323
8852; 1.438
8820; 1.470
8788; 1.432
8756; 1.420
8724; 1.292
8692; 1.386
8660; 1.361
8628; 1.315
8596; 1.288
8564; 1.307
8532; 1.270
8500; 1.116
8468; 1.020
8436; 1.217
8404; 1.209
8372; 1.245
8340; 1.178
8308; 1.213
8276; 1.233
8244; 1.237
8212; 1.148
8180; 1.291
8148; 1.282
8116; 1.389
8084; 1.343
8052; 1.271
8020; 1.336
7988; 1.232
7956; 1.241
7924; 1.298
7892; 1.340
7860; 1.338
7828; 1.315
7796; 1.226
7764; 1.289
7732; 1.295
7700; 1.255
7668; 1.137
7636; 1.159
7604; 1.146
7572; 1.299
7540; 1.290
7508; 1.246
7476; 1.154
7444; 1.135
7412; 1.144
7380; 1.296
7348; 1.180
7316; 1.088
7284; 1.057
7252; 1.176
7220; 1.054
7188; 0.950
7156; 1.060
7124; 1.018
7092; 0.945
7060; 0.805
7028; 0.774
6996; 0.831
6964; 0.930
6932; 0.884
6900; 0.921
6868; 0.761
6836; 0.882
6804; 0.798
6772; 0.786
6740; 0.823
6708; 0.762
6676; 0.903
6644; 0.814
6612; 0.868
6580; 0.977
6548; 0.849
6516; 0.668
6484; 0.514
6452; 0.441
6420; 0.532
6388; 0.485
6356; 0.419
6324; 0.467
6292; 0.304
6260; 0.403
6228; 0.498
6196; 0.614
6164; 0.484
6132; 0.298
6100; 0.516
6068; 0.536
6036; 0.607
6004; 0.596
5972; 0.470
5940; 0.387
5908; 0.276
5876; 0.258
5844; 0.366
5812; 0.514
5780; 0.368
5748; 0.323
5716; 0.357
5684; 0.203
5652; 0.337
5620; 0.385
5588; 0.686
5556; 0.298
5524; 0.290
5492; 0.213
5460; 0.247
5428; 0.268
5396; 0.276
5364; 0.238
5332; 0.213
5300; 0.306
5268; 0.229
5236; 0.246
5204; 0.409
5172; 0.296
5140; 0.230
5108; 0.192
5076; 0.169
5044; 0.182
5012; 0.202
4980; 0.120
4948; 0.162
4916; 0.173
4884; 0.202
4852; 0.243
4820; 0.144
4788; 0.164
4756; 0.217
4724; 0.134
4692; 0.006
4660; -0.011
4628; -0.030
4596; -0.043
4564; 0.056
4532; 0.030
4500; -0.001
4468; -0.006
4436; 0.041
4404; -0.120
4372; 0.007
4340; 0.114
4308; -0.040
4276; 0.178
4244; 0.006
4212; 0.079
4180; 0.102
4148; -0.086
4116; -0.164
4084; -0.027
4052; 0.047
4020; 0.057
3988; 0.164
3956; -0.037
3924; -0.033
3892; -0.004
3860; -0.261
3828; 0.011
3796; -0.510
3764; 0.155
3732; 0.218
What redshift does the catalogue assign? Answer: 0.637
